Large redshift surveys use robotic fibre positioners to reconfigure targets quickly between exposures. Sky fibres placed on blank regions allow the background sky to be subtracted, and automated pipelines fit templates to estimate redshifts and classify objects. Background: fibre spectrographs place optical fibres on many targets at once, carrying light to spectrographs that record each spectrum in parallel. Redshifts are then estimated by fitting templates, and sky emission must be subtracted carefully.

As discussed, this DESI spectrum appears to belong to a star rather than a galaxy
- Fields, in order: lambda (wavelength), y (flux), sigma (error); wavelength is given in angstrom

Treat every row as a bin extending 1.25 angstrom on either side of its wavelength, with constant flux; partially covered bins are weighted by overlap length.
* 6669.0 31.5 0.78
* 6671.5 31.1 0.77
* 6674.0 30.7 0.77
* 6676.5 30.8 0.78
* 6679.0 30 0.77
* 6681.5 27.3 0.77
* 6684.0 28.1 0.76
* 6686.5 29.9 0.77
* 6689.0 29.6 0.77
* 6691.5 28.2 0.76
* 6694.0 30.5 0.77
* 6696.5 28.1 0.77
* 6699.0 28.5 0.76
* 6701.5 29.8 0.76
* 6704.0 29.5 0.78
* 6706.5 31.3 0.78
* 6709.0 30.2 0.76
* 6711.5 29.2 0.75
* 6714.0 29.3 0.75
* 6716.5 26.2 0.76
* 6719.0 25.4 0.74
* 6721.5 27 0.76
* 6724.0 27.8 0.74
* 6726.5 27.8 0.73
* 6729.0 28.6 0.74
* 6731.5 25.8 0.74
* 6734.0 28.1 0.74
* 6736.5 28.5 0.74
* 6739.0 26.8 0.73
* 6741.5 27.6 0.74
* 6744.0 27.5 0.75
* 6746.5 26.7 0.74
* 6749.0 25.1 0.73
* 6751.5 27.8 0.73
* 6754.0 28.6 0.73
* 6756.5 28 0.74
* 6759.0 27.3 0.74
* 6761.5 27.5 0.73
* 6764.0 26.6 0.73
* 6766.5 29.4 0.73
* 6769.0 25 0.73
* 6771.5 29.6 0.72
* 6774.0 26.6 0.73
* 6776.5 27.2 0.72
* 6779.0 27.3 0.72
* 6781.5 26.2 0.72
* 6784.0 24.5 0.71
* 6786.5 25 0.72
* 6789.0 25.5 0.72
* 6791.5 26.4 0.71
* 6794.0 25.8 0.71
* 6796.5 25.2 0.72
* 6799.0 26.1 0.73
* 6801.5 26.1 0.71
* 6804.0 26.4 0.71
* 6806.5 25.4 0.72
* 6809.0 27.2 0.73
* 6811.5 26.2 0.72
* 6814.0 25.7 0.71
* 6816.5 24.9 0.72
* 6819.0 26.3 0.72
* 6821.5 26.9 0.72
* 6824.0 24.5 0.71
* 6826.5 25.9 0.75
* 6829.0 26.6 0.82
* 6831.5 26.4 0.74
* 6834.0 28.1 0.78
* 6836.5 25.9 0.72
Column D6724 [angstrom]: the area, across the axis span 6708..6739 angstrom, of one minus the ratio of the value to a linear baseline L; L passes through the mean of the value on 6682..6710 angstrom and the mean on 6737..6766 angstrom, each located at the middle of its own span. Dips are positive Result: 0.6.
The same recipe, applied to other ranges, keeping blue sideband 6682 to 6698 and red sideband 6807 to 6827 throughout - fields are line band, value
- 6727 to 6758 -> 0.3 angstrom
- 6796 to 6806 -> 0.1 angstrom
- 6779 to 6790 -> 0.5 angstrom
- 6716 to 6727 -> 0.5 angstrom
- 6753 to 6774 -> -0.4 angstrom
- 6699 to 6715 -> -0.7 angstrom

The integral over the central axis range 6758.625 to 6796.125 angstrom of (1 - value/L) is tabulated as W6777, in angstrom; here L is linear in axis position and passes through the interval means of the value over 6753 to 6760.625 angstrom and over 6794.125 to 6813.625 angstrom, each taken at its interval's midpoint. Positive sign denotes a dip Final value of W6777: 0.7 angstrom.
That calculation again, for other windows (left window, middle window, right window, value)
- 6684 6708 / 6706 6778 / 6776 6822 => 0.6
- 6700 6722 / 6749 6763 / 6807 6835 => 0.1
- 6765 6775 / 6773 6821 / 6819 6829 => 1.4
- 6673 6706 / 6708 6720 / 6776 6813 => 0.2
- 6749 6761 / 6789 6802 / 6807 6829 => 0.3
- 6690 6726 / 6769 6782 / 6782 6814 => -0.3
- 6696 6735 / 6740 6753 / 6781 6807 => 0.1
